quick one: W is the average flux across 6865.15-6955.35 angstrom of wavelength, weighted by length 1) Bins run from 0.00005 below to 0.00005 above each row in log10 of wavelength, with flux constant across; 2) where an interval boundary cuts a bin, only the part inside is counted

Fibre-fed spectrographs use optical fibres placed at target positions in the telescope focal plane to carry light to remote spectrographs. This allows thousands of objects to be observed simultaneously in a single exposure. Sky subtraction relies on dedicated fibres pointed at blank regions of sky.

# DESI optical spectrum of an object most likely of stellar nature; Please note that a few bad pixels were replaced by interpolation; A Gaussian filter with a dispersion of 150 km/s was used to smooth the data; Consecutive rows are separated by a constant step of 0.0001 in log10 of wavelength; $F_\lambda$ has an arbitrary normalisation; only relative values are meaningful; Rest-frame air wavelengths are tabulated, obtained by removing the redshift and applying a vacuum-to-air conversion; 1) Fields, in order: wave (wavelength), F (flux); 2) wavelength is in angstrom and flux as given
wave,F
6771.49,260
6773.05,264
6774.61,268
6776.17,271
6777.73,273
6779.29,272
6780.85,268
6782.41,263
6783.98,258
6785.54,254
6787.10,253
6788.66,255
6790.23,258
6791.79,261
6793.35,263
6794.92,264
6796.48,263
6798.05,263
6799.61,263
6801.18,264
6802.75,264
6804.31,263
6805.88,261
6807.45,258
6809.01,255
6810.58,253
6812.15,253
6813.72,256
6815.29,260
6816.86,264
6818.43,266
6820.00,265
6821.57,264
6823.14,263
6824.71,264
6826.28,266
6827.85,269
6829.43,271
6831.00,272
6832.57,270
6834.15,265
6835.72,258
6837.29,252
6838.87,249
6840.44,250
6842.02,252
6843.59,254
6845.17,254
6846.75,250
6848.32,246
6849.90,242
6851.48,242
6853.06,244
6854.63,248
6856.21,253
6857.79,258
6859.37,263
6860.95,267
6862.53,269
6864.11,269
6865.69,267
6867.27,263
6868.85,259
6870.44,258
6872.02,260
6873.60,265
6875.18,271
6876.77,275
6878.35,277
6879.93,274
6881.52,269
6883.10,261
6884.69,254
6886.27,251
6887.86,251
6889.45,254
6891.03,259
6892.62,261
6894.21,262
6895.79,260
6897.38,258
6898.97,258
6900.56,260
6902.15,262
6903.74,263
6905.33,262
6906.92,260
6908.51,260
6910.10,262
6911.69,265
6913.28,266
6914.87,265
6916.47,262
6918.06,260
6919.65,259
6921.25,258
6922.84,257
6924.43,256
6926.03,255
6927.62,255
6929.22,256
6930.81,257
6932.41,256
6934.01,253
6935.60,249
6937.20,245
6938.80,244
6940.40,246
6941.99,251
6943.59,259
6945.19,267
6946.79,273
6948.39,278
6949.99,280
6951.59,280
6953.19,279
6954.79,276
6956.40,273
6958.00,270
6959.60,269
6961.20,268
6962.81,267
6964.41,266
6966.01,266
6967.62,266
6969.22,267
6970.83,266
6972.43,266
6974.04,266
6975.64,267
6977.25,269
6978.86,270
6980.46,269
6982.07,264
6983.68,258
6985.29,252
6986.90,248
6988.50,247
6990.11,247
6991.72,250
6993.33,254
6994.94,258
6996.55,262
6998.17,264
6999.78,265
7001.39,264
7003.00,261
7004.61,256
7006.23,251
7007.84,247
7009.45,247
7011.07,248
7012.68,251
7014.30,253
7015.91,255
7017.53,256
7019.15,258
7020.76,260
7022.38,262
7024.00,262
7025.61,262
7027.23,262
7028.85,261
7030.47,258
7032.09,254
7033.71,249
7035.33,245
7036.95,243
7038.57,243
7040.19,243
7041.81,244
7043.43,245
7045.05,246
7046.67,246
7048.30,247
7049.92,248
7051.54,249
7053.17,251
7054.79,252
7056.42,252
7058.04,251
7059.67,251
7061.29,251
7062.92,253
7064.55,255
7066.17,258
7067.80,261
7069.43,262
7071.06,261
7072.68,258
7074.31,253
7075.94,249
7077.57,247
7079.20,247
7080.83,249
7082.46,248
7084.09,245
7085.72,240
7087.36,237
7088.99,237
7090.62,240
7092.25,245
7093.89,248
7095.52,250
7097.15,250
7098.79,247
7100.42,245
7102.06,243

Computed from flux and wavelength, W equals 261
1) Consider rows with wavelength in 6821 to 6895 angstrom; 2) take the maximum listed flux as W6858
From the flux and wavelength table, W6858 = 277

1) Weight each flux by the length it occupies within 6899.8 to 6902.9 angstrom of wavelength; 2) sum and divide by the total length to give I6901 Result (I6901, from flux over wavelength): 261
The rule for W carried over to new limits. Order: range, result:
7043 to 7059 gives 249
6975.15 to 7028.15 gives 257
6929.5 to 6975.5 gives 264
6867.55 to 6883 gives 267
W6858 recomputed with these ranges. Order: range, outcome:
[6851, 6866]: 269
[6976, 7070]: 270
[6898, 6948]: 273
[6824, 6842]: 272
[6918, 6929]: 260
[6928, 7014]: 280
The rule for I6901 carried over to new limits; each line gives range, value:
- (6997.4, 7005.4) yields 262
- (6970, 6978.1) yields 267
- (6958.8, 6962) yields 269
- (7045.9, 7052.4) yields 247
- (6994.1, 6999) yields 261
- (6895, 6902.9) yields 260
